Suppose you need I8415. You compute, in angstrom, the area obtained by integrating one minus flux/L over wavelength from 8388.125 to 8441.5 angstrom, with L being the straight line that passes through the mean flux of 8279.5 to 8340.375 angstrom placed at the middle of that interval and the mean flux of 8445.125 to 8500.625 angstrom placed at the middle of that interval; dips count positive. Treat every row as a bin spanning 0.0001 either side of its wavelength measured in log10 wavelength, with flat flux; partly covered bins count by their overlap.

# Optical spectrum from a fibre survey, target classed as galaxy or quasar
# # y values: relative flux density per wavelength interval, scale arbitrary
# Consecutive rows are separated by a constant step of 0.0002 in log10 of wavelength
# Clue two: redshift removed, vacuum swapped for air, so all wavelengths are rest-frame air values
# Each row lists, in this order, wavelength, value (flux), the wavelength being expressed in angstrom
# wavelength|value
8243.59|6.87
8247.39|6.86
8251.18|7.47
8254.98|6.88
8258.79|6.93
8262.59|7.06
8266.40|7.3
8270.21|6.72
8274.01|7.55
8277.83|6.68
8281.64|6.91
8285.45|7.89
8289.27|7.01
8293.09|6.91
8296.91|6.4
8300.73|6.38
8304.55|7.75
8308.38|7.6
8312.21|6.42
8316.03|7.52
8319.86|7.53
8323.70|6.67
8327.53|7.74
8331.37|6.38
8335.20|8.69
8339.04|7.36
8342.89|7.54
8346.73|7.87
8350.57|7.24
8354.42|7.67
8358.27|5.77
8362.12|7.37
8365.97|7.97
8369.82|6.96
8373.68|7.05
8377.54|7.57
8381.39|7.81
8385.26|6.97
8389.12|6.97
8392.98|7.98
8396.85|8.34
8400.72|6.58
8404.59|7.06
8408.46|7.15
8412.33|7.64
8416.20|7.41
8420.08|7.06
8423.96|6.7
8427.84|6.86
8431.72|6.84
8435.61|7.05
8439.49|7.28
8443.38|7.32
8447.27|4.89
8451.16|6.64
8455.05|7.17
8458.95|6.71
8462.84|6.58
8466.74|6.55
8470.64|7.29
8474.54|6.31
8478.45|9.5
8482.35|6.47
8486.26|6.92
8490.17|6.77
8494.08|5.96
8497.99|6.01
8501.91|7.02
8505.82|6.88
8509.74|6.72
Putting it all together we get -2.6 angstrom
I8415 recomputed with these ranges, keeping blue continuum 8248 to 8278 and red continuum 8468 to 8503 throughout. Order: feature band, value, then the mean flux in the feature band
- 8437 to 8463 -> 1.0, 6.67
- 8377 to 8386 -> -0.6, 7.49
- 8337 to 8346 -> -0.6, 7.52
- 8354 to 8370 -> -0.3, 7.12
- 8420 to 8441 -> 0.0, 6.95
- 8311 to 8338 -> -1.0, 7.31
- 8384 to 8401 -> -1.2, 7.46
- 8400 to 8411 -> -0.1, 7.01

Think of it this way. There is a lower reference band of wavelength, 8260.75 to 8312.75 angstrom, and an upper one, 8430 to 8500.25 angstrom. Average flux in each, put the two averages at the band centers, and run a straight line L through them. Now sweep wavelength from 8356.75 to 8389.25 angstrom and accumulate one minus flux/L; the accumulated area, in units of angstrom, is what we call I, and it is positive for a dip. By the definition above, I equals -1.2 angstrom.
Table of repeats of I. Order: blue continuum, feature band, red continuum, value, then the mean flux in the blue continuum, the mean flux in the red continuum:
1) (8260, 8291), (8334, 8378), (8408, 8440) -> -1.7 angstrom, 7.14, 7.1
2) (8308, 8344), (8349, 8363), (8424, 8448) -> 0.4 angstrom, 7.33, 6.8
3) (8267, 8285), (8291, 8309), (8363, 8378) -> 0.4 angstrom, 7.07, 7.37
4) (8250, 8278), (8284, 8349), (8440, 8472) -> -2.8 angstrom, 7.09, 6.66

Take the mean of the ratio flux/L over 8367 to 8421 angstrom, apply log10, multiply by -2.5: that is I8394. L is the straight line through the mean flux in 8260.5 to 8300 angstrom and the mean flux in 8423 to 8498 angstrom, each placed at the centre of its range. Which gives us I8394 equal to -0.07 mag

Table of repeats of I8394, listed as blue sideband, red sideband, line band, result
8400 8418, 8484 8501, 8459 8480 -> -0.08 mag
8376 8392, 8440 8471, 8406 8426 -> -0.02 mag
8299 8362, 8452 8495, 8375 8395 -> -0.05 mag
